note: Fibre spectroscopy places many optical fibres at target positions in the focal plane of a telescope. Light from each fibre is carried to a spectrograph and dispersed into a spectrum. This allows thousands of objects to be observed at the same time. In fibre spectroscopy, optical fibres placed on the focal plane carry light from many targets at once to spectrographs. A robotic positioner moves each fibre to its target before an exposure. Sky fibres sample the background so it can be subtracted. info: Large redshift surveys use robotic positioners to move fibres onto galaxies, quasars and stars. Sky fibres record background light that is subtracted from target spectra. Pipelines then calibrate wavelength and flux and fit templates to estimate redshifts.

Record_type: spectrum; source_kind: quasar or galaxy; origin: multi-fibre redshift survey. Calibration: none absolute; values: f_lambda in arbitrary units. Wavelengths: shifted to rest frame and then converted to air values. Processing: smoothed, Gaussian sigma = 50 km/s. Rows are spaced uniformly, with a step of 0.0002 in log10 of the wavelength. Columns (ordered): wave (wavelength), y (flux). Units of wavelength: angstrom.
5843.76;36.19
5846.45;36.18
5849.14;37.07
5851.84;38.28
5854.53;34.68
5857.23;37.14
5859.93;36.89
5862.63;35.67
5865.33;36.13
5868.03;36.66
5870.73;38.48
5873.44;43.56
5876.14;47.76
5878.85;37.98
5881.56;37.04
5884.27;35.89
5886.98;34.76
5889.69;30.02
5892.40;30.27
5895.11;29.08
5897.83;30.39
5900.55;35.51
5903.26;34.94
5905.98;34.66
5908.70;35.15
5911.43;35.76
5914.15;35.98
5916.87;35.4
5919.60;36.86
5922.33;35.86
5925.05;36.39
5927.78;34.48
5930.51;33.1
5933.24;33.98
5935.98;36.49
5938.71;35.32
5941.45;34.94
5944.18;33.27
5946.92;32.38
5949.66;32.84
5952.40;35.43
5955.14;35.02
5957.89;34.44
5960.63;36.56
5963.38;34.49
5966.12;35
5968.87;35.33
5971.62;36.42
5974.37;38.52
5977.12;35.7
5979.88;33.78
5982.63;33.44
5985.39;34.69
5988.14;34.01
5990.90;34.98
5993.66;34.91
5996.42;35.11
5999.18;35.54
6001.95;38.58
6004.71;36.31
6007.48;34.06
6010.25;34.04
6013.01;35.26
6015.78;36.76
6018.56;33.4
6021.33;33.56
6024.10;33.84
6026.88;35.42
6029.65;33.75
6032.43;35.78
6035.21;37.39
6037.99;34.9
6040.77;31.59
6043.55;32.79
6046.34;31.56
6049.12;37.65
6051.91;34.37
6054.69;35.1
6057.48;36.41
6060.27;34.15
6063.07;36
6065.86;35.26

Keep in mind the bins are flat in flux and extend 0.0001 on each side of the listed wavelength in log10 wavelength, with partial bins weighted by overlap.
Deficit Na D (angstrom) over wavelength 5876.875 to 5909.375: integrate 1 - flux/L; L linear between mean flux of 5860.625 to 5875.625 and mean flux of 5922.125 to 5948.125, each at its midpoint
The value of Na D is 2.7 angstrom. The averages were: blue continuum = 38.6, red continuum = 34.6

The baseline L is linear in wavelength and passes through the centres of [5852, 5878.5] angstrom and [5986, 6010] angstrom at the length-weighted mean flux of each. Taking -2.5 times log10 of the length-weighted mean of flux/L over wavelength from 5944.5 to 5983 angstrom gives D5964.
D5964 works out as 0.037 mag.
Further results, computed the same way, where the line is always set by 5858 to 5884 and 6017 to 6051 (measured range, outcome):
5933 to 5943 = 0.049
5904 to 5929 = 0.056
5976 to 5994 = 0.037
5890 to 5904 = 0.195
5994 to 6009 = -0.019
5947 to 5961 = 0.060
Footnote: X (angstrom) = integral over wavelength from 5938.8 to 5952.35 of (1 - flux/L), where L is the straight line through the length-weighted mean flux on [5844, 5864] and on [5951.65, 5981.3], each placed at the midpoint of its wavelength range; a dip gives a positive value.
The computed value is 0.7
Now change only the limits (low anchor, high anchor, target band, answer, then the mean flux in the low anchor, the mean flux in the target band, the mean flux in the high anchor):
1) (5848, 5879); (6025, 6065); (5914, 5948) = 1.93 angstrom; 38.4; 34.9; 34.8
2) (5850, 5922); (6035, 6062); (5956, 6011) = -0.37 angstrom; 36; 35.3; 34.5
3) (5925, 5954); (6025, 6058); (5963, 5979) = -0.69 angstrom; 34.3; 35.9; 34.7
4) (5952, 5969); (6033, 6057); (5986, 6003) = -0.25 angstrom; 35.2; 35.4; 34.5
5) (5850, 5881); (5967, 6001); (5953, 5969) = 0.32 angstrom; 38.4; 35.1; 35.2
